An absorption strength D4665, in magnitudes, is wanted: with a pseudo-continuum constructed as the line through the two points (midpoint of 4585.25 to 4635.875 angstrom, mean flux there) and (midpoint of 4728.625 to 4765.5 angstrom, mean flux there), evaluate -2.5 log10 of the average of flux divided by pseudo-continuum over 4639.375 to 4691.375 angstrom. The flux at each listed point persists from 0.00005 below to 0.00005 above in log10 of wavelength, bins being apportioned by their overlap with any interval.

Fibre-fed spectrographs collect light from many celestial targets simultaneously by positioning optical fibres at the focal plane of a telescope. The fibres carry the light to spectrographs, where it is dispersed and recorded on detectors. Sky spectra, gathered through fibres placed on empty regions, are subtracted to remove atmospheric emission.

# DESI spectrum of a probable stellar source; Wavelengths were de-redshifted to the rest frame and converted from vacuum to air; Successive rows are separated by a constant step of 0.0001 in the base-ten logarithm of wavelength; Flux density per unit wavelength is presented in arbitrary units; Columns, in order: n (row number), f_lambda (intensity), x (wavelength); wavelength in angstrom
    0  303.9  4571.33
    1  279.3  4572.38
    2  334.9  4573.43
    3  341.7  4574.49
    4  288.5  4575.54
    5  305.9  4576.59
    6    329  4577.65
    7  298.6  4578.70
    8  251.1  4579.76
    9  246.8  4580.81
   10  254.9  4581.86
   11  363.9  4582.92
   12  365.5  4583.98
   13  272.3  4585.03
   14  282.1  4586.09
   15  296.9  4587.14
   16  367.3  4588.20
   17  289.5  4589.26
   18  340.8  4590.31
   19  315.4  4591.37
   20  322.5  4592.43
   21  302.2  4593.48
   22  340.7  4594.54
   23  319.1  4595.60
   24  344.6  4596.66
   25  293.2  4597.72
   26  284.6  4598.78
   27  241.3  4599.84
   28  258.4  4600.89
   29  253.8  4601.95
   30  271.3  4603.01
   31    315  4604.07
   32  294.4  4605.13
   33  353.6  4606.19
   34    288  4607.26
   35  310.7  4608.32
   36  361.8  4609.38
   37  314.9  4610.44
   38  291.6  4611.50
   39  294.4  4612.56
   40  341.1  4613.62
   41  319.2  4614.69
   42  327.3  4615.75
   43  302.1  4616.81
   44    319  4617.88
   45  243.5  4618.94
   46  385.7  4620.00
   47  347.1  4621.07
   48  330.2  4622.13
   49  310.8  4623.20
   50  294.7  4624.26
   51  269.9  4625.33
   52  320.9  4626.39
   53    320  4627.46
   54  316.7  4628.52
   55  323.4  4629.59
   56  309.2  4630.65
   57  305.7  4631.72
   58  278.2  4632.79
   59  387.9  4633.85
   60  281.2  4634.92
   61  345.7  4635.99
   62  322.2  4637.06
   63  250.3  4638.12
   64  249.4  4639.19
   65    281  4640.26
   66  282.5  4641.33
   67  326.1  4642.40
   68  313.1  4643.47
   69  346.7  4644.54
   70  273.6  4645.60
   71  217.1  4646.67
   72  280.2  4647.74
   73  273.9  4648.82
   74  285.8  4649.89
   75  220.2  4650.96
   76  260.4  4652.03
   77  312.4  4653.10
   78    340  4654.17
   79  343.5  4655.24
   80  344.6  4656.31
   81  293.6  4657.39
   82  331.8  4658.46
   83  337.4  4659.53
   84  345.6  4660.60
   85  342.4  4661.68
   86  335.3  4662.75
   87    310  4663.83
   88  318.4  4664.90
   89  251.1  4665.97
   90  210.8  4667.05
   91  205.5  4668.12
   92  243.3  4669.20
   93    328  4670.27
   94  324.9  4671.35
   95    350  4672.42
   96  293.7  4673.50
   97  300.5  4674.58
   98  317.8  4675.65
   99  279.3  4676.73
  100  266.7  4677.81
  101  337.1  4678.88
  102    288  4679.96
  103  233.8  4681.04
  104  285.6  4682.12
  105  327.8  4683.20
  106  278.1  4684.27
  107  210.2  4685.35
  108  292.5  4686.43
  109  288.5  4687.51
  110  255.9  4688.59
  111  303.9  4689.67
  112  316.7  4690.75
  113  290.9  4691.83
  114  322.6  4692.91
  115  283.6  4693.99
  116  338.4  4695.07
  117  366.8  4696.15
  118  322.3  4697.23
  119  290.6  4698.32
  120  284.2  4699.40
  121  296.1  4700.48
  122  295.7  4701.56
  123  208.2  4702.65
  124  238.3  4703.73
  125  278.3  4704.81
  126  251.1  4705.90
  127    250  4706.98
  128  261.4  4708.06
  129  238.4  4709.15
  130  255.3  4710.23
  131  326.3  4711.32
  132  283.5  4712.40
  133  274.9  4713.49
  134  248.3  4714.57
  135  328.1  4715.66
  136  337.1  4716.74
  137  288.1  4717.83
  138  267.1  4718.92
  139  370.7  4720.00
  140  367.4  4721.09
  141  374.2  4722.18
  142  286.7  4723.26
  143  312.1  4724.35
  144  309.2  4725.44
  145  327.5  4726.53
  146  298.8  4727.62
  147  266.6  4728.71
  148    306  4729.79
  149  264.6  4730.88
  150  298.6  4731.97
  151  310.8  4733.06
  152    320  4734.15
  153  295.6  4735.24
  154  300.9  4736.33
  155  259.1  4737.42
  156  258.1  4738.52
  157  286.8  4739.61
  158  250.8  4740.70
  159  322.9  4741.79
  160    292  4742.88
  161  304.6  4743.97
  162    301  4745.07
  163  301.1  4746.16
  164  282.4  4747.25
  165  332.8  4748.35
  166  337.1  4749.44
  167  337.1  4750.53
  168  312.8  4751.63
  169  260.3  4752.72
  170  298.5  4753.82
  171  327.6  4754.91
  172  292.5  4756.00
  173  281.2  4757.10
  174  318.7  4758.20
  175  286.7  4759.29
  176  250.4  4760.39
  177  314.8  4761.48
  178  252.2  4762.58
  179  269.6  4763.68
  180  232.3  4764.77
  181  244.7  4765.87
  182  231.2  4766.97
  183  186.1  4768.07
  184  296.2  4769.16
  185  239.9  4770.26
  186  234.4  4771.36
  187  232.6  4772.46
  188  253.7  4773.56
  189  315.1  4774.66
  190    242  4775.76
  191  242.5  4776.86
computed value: 0.03 mag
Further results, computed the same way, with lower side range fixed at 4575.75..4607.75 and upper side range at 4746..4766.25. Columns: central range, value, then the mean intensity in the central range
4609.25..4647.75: -0.03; 308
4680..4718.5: 0.04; 284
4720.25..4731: -0.08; 315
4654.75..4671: -0.02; 303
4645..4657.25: 0.04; 287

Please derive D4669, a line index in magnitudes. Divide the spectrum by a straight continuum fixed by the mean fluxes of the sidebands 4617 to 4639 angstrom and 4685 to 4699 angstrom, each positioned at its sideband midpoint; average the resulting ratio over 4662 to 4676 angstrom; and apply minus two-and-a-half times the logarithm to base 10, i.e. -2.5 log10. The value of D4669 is 0.04 mag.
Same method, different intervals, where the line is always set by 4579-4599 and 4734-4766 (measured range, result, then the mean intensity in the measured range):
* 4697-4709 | 0.11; 268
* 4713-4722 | -0.07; 313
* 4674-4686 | 0.05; 284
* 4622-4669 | 0.01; 299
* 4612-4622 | -0.05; 320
